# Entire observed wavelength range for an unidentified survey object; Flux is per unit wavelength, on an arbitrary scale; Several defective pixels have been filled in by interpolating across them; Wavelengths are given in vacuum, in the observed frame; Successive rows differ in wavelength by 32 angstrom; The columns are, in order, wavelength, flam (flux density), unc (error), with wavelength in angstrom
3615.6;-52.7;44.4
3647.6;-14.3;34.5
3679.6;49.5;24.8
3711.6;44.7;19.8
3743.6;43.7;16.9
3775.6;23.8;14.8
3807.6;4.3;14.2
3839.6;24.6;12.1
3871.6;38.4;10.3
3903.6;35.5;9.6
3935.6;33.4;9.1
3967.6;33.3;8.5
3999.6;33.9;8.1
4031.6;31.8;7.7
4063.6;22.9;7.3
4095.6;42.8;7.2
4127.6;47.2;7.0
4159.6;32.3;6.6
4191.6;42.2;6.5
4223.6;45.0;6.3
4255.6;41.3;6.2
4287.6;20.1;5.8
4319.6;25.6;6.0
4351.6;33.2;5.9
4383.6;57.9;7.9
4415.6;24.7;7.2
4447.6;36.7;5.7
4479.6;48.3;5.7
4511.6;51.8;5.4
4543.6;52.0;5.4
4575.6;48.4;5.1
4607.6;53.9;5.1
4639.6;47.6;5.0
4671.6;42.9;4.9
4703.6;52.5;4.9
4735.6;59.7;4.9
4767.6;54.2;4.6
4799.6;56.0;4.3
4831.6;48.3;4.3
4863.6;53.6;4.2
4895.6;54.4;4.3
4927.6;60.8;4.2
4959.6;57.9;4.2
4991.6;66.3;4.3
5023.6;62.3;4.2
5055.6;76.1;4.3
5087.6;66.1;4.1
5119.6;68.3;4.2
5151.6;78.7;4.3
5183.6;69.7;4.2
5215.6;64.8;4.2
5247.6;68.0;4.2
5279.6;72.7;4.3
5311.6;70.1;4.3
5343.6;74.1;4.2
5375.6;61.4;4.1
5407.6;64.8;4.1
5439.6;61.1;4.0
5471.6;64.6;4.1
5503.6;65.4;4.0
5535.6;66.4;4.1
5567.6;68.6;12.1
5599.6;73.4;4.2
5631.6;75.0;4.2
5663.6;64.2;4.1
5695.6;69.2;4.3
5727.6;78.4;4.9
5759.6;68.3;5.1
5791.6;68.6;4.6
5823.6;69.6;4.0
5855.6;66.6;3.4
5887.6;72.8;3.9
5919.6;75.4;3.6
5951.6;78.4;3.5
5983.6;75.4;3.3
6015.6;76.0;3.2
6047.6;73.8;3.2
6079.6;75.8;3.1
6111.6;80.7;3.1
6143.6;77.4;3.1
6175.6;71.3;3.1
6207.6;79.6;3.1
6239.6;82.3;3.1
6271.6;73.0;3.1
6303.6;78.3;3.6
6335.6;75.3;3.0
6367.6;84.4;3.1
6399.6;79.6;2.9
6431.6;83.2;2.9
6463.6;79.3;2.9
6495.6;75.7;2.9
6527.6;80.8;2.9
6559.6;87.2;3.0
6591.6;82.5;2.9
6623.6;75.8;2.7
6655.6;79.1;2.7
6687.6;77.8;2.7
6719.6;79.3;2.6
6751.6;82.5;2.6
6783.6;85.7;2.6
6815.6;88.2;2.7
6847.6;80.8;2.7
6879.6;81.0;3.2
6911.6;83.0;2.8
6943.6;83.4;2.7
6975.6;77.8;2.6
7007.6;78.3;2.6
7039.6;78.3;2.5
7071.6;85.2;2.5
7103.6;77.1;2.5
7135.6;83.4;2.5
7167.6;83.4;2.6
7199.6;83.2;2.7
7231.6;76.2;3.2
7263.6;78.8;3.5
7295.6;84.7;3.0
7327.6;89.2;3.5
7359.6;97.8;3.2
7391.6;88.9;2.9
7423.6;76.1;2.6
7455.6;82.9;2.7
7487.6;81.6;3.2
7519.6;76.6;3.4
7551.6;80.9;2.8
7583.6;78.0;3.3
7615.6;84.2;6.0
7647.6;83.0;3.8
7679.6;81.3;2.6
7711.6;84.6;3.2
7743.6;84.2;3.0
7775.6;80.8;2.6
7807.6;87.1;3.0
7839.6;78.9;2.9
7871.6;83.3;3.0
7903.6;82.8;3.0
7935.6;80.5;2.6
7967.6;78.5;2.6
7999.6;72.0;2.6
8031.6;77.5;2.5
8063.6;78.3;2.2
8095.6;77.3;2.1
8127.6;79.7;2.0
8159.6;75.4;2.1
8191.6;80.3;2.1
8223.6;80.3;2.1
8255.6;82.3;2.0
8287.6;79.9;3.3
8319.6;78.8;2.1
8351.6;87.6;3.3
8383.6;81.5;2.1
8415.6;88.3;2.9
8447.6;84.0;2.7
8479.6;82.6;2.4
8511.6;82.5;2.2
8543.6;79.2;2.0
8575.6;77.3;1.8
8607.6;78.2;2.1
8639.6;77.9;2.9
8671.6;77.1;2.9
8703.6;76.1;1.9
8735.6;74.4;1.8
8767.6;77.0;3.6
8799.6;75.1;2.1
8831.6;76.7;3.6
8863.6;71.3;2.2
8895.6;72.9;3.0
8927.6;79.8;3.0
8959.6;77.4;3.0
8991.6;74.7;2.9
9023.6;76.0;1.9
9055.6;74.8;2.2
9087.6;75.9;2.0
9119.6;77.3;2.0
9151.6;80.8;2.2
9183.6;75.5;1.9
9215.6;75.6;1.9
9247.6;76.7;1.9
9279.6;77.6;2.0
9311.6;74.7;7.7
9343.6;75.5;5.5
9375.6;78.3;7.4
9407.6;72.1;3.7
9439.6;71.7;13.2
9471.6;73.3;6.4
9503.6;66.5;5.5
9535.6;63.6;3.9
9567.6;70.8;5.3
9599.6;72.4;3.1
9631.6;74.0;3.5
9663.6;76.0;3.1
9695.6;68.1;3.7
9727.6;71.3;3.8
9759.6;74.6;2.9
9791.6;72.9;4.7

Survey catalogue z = 0.121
